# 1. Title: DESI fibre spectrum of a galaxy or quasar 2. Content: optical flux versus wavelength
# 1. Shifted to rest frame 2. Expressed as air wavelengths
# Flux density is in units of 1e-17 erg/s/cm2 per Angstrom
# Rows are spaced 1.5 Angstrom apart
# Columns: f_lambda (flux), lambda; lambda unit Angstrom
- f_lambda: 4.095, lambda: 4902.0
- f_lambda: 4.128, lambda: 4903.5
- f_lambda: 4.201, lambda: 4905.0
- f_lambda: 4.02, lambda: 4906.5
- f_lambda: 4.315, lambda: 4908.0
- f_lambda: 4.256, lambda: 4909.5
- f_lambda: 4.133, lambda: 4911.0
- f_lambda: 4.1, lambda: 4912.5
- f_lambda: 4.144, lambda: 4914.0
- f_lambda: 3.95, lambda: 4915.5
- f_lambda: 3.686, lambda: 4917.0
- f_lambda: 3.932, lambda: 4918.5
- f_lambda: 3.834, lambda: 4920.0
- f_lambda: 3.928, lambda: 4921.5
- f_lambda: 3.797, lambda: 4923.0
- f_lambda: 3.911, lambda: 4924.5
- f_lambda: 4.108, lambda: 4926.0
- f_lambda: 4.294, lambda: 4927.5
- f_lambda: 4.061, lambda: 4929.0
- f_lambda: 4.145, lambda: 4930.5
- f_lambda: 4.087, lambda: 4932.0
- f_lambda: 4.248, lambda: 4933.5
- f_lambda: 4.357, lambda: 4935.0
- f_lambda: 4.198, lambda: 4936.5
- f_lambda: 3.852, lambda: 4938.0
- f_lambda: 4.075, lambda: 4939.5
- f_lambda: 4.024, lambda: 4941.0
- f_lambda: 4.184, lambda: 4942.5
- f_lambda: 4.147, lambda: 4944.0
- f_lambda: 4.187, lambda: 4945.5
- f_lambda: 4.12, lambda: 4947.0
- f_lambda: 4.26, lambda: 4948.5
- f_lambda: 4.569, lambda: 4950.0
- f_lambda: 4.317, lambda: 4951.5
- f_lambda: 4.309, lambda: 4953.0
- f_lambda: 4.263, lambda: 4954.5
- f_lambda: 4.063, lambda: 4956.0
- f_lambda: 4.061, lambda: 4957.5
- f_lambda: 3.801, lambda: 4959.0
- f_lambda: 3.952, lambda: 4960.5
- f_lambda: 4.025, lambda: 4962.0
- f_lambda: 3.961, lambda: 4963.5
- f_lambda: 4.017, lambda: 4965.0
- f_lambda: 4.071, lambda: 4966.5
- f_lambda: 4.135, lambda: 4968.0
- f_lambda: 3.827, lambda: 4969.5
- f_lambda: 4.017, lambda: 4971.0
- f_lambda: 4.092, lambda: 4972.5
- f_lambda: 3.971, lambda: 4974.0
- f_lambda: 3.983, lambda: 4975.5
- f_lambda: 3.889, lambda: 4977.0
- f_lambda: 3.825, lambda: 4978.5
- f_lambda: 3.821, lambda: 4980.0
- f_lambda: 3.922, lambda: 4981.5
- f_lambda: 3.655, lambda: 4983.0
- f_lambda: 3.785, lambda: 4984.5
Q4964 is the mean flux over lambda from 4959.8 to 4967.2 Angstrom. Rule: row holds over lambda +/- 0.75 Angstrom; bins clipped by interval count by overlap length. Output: 4.01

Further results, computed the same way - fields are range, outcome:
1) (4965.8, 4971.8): 4.01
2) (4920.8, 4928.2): 4.01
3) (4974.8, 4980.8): 3.88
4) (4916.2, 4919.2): 3.81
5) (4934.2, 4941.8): 4.1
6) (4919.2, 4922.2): 3.88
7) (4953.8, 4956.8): 4.16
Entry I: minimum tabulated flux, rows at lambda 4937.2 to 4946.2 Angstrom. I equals 3.852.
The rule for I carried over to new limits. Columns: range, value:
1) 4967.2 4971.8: 3.827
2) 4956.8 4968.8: 3.801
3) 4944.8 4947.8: 4.12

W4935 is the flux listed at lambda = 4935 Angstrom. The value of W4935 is 4.357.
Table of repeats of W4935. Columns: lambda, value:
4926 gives 4.108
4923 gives 3.797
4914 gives 4.144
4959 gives 3.801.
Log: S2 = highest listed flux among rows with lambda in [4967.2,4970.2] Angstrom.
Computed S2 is 4.135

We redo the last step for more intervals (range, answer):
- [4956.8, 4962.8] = 4.061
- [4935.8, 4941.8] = 4.198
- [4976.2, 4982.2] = 3.922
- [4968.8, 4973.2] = 4.092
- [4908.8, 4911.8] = 4.256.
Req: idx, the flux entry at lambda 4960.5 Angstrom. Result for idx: 3.952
